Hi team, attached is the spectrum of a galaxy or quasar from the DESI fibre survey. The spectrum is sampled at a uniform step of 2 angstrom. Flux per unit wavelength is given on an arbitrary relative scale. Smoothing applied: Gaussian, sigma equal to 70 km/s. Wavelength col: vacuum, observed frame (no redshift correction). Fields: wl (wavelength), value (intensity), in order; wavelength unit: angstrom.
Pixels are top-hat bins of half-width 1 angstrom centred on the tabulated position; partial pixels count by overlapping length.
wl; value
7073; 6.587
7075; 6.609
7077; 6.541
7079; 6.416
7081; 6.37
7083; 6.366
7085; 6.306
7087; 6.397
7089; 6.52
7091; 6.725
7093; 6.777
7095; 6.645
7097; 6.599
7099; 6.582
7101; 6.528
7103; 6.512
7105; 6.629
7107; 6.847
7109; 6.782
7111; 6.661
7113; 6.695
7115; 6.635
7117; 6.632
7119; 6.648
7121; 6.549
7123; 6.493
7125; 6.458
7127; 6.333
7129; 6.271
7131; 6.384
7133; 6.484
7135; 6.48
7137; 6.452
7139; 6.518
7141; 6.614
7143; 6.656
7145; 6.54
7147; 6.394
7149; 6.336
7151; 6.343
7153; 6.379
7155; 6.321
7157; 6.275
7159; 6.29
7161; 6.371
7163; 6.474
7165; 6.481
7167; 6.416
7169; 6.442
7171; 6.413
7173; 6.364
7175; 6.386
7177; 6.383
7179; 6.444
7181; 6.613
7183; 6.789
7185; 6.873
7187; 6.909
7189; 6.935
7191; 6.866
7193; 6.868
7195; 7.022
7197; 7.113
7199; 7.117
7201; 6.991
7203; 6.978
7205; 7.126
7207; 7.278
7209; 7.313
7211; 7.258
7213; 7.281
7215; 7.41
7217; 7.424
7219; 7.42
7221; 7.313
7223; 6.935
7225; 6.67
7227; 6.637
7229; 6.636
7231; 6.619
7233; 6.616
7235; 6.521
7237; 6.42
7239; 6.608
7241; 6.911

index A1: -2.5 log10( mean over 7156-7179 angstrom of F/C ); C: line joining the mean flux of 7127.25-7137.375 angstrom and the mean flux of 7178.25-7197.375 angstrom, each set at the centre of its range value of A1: 0.05 mag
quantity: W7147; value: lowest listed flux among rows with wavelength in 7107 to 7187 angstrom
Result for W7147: 6.271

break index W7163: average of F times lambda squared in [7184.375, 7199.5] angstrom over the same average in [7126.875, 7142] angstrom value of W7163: 1.1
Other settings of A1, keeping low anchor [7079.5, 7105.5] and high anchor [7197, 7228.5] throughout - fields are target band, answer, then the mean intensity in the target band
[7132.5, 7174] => 0.066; 6.43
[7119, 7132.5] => 0.043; 6.43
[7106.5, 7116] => -0.015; 6.72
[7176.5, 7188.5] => 0.046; 6.69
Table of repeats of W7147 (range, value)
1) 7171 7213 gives 6.364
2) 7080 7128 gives 6.306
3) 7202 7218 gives 6.978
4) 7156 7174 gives 6.275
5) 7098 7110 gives 6.512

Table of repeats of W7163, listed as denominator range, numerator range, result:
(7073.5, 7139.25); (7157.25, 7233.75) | 1.07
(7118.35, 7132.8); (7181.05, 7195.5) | 1.09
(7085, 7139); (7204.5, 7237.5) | 1.10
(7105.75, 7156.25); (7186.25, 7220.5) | 1.12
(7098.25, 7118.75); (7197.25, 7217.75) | 1.11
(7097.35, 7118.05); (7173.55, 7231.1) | 1.07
